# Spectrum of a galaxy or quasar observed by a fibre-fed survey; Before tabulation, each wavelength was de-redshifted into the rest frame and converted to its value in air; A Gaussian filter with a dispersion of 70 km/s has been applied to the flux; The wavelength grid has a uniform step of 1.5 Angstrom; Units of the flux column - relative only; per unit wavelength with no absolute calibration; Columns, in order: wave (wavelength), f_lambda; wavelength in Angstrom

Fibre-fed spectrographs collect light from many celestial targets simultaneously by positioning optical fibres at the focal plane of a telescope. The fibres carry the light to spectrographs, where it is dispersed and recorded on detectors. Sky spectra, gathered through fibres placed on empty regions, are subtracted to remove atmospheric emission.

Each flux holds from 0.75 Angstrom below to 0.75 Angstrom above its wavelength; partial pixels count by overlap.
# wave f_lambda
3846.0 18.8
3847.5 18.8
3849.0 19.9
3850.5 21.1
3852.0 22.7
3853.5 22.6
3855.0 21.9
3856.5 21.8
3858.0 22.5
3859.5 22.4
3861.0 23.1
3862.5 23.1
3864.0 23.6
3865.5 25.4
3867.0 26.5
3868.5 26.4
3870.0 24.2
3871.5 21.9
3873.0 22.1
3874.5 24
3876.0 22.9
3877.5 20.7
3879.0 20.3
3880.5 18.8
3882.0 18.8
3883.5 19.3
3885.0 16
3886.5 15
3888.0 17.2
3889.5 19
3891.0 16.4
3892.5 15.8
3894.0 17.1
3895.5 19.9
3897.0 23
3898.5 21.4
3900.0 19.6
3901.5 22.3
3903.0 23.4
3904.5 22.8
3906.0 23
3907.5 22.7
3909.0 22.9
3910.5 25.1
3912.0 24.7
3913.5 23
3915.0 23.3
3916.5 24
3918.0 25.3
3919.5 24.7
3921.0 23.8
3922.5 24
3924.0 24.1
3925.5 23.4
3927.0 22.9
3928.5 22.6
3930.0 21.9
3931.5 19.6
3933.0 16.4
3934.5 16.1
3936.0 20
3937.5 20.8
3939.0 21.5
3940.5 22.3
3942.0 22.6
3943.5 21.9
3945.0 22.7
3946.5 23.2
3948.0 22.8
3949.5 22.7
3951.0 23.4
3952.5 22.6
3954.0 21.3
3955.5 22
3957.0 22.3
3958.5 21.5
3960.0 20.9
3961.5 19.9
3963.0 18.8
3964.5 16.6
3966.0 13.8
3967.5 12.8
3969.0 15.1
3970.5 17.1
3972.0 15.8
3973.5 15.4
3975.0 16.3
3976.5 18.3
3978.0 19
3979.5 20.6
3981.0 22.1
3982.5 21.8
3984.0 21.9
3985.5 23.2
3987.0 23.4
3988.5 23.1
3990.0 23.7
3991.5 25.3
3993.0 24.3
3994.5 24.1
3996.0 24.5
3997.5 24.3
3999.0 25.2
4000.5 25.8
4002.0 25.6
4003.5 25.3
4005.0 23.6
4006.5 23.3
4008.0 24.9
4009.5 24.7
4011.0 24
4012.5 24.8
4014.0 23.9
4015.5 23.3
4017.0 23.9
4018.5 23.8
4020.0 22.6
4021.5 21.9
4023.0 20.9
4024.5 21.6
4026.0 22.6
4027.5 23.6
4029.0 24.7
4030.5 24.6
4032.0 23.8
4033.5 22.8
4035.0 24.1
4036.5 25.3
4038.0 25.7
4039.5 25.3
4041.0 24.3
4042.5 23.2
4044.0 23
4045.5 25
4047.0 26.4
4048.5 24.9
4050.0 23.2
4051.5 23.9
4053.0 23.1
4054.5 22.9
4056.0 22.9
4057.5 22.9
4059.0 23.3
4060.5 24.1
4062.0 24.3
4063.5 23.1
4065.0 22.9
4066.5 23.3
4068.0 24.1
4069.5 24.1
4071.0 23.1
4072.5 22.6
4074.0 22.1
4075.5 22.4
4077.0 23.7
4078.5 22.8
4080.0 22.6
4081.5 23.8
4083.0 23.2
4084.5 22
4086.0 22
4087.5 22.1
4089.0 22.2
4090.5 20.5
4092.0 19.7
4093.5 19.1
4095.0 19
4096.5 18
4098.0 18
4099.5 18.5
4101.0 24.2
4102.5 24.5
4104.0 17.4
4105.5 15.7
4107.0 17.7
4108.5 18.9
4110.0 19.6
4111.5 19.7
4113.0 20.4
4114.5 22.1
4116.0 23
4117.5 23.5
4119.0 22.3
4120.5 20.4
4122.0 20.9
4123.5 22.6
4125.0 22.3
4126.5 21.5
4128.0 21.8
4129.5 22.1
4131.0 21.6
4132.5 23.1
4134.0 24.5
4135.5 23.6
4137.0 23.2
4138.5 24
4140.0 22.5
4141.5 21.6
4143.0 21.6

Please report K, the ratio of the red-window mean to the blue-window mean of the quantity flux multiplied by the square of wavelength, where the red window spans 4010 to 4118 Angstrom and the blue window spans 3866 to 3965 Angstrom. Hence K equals 1.13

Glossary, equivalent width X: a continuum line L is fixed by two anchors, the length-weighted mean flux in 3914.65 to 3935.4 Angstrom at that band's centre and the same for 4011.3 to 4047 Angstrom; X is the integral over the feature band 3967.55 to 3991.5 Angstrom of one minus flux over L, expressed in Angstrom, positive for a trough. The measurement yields 3.4 Angstrom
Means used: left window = 22.3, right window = 23.7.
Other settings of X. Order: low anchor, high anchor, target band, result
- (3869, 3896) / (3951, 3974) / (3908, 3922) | -3.6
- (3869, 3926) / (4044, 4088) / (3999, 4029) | -1.3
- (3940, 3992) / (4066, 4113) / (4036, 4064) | -4.2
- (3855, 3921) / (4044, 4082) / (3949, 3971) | 3.0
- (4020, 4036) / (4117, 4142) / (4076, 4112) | 3.2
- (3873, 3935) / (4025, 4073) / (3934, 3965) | 1.0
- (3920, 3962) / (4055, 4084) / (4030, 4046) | -1.0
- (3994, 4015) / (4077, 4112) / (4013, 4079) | -2.5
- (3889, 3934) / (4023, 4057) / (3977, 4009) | -0.5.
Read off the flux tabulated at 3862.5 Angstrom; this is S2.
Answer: 23.1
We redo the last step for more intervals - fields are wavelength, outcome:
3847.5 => 18.8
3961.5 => 19.9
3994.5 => 24.1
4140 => 22.5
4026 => 22.6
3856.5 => 21.8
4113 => 20.4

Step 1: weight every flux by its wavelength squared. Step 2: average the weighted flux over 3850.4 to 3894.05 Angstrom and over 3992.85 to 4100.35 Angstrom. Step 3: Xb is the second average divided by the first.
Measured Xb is 1.2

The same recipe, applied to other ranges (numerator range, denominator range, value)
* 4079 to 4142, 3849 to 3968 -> 1.10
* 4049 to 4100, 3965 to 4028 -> 1.05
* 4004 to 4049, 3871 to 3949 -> 1.19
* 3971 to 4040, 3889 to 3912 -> 1.15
